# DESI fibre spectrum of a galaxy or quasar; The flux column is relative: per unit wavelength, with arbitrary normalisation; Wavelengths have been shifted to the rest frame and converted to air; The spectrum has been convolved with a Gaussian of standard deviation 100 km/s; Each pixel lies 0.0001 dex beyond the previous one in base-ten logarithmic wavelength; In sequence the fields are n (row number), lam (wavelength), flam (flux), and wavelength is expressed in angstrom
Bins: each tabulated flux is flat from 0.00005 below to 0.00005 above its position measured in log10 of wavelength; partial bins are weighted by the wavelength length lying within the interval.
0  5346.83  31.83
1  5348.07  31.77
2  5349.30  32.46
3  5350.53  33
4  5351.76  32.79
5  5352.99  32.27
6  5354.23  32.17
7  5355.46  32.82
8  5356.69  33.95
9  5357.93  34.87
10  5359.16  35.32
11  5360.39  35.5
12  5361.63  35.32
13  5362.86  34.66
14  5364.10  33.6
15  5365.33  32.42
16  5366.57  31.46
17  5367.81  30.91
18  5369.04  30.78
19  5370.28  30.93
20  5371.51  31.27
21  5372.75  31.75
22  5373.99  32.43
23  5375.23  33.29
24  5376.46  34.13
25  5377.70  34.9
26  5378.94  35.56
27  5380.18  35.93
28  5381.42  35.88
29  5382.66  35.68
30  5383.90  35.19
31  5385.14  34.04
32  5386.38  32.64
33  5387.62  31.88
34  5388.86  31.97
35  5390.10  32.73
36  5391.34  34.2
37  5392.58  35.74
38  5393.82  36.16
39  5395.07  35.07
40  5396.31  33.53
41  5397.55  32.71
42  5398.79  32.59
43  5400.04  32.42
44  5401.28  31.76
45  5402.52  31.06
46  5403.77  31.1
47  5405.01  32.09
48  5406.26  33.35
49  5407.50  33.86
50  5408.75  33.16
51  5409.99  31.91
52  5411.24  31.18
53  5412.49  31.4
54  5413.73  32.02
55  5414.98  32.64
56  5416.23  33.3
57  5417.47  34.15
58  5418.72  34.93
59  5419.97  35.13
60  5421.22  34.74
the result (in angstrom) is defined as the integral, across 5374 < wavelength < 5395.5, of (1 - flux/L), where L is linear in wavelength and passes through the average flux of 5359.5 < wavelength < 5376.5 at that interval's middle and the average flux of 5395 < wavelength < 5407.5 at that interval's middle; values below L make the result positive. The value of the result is -1.12 angstrom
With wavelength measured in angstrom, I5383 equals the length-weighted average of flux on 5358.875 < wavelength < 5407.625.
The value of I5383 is 33.4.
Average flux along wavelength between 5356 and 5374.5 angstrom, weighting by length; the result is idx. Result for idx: 33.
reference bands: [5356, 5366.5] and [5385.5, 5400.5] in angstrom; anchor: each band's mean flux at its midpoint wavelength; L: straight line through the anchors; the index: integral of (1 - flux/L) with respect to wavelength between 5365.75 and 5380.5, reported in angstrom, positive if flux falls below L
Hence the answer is 0.6 angstrom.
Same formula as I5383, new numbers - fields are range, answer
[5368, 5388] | 33.5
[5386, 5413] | 32.8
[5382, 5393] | 33.8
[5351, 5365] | 33.9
